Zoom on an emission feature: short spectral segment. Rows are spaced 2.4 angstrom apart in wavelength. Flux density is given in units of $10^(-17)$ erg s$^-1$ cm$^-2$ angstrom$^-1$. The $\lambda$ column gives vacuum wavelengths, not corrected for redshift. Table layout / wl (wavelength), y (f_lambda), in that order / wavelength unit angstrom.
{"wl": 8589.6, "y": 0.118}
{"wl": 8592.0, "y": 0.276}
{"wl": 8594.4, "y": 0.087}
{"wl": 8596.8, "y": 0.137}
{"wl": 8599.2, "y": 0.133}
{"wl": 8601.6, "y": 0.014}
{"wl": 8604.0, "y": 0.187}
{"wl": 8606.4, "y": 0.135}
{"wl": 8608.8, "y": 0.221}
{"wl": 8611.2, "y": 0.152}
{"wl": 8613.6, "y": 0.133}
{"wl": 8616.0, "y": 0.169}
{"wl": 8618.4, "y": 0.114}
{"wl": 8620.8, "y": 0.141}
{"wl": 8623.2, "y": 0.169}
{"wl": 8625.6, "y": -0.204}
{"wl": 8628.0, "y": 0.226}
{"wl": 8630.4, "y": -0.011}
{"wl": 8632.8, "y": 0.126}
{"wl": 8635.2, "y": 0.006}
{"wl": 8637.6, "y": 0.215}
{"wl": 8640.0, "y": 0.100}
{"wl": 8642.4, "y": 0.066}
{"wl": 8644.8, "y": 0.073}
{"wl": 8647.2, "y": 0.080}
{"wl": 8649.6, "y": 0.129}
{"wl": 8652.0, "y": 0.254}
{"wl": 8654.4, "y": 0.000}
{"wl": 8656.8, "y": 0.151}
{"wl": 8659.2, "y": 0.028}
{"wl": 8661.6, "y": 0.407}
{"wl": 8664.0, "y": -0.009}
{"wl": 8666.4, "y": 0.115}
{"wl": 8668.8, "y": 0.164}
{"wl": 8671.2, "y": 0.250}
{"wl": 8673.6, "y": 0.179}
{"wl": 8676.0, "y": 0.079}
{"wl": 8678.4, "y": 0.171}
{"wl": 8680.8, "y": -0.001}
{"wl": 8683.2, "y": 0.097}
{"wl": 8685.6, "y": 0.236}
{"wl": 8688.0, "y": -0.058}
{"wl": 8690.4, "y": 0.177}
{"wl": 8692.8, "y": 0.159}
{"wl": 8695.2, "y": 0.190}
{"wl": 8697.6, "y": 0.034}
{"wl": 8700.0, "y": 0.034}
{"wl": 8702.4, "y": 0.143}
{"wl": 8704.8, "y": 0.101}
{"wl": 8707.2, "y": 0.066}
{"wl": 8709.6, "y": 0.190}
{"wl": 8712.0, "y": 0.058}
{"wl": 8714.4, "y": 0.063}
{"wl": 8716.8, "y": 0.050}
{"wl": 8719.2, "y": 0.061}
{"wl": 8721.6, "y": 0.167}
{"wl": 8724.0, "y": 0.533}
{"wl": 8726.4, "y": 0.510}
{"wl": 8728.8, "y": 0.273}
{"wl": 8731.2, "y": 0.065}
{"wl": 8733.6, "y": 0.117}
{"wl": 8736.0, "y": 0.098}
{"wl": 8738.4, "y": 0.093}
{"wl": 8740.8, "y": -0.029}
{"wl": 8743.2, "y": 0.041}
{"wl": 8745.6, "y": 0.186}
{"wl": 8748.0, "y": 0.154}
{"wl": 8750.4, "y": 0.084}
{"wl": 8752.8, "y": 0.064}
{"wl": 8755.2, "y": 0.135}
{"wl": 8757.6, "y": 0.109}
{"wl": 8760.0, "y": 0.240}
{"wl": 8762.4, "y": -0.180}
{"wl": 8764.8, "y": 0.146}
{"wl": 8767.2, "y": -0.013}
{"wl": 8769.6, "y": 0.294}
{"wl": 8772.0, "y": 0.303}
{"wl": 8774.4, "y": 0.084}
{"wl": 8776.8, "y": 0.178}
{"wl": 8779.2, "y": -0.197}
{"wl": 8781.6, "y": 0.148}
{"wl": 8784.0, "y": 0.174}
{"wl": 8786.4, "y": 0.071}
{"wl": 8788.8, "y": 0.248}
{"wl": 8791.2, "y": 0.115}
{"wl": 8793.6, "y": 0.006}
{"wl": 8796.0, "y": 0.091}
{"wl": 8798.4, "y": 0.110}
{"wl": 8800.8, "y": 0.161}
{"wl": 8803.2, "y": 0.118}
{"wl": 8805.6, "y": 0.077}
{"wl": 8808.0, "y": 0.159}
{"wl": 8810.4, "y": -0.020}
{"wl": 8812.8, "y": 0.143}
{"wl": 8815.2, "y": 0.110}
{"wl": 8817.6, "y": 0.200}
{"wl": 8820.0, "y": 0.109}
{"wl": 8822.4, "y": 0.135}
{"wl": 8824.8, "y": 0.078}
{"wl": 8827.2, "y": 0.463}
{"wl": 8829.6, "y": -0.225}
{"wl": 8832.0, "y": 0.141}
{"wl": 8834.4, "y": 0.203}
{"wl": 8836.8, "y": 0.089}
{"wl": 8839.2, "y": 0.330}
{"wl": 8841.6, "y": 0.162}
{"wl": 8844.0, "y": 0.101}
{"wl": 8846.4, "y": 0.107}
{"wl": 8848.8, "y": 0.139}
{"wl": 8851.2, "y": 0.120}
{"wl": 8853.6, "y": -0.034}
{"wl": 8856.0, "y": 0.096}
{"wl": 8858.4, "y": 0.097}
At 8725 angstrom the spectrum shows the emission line H-gamma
